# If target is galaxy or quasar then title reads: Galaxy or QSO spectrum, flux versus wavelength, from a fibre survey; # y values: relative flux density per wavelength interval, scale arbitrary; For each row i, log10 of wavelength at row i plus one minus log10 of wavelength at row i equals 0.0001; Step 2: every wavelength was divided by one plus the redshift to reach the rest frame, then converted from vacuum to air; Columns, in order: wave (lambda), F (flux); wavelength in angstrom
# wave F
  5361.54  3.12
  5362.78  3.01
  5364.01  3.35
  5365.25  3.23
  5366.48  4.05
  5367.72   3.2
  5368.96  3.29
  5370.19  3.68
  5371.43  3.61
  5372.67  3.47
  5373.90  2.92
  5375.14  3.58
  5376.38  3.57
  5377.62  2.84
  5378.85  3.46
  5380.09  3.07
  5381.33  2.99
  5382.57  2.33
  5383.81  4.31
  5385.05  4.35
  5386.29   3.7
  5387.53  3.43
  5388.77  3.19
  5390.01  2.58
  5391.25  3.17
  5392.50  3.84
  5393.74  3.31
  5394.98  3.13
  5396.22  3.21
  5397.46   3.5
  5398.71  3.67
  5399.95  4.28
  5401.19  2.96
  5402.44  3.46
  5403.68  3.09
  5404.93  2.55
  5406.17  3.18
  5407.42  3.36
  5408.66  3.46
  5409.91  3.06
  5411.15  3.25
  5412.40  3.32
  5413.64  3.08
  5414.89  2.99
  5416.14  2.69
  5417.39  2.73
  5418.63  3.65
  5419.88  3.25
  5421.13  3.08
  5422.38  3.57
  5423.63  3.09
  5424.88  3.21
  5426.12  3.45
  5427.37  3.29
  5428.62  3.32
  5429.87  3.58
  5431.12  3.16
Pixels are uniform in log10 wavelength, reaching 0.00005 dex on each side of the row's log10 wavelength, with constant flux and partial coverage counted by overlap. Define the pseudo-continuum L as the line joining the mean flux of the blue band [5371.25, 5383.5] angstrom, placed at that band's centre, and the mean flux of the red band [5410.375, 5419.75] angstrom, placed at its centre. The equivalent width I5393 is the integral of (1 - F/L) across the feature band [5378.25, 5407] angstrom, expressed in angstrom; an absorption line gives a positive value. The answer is -1.6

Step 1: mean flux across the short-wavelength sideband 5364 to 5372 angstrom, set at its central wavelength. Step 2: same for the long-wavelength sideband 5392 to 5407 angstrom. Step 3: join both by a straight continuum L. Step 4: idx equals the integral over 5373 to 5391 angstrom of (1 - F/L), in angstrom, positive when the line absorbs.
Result 0.6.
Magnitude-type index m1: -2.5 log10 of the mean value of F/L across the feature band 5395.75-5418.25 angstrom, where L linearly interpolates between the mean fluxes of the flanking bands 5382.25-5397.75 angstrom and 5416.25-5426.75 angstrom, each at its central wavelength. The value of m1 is 0.03 mag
